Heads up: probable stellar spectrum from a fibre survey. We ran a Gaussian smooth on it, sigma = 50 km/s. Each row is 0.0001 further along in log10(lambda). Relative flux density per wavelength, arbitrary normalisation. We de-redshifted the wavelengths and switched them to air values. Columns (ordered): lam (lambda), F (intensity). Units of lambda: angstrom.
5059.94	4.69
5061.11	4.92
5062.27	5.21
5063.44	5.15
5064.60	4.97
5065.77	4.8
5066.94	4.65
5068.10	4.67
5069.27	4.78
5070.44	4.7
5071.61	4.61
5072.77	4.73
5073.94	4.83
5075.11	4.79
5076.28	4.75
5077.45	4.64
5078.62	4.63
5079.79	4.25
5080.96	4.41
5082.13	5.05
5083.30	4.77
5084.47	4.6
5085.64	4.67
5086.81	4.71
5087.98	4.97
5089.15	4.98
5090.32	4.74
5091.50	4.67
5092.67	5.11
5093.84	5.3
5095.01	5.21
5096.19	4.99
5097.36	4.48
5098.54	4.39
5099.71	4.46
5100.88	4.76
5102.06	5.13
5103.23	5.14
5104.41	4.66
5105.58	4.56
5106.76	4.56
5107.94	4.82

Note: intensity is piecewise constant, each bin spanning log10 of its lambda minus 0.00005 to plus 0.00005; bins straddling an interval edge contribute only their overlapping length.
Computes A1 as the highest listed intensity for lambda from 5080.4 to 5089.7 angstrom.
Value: 5.05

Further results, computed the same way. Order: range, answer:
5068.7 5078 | 4.83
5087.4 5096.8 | 5.3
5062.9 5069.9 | 5.15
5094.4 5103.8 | 5.21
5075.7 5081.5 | 4.75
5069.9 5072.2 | 4.7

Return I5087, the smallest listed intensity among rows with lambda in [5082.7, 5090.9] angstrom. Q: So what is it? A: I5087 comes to 4.6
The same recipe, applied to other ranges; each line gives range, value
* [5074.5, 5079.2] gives 4.63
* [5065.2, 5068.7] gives 4.65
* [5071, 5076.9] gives 4.61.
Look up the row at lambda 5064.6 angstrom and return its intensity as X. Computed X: 4.97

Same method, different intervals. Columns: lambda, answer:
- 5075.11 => 4.79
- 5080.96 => 4.41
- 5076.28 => 4.75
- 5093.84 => 5.3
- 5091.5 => 4.67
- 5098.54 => 4.39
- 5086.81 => 4.71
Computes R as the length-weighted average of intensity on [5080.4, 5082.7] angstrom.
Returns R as 4.73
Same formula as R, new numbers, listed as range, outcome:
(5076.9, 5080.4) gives 4.5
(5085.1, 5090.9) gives 4.82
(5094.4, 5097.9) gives 4.9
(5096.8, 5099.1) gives 4.42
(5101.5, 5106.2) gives 4.87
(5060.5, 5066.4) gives 5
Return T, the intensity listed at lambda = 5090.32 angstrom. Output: 4.74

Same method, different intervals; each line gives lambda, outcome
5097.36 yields 4.48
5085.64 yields 4.67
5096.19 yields 4.99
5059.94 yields 4.69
